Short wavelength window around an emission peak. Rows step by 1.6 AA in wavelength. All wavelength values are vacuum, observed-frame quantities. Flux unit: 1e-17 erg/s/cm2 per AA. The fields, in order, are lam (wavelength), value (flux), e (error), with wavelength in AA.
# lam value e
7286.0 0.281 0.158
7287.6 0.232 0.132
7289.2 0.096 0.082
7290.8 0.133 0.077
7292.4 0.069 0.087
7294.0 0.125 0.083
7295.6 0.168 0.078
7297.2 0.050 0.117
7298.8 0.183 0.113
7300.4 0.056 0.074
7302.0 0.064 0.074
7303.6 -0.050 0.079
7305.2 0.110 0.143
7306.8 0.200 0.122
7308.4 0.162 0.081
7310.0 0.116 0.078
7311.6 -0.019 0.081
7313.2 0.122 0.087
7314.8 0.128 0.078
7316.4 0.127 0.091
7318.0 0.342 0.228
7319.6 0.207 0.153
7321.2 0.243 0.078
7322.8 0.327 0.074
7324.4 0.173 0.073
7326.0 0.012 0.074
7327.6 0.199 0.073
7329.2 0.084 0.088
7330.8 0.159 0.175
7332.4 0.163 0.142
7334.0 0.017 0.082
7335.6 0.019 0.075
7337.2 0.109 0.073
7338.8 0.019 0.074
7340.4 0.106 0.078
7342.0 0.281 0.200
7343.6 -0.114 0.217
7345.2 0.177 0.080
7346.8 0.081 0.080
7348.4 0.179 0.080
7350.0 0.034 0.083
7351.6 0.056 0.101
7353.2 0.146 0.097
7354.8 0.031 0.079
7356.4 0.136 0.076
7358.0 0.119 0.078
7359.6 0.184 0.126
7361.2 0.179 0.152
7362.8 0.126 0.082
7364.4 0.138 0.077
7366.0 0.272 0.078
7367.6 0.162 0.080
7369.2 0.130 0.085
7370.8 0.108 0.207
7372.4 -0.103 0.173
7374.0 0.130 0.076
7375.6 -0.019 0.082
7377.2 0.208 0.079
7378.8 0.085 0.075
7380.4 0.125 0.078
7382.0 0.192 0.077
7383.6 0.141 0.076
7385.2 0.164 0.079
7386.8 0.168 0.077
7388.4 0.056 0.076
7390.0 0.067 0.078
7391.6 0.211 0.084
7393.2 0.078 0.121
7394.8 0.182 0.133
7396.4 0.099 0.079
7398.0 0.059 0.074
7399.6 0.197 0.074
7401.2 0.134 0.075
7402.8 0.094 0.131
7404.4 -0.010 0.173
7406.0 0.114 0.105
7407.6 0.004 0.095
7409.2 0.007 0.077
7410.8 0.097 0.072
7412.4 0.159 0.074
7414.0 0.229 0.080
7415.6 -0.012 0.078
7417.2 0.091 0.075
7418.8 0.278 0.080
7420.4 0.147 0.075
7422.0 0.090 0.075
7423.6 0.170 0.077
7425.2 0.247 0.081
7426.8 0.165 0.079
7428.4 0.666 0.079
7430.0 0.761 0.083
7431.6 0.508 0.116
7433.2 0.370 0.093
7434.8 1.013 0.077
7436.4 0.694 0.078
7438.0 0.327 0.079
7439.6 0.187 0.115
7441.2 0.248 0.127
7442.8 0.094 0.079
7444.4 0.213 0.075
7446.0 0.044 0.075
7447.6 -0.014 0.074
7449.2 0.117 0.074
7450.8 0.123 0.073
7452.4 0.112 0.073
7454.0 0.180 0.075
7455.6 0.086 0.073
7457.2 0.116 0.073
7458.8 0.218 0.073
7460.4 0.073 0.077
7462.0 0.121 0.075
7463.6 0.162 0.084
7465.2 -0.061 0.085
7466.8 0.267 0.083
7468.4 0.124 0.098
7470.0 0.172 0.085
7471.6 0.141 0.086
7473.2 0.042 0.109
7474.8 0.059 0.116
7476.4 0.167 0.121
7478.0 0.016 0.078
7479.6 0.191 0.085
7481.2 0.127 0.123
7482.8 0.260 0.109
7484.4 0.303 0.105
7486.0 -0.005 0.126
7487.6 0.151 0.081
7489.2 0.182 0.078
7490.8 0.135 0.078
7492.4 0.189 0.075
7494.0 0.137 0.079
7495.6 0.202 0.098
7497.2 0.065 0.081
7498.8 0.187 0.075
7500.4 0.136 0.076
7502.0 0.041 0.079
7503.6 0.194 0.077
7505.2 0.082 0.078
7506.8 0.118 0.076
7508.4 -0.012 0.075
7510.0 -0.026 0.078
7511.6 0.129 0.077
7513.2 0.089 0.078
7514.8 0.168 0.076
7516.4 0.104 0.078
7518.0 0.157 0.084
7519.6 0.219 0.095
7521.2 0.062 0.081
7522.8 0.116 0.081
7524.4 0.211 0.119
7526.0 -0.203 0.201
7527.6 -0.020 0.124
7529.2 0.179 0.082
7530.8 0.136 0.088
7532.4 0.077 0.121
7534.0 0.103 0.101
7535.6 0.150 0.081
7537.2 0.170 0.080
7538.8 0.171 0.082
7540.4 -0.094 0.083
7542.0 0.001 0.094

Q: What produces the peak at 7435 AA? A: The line [O II]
